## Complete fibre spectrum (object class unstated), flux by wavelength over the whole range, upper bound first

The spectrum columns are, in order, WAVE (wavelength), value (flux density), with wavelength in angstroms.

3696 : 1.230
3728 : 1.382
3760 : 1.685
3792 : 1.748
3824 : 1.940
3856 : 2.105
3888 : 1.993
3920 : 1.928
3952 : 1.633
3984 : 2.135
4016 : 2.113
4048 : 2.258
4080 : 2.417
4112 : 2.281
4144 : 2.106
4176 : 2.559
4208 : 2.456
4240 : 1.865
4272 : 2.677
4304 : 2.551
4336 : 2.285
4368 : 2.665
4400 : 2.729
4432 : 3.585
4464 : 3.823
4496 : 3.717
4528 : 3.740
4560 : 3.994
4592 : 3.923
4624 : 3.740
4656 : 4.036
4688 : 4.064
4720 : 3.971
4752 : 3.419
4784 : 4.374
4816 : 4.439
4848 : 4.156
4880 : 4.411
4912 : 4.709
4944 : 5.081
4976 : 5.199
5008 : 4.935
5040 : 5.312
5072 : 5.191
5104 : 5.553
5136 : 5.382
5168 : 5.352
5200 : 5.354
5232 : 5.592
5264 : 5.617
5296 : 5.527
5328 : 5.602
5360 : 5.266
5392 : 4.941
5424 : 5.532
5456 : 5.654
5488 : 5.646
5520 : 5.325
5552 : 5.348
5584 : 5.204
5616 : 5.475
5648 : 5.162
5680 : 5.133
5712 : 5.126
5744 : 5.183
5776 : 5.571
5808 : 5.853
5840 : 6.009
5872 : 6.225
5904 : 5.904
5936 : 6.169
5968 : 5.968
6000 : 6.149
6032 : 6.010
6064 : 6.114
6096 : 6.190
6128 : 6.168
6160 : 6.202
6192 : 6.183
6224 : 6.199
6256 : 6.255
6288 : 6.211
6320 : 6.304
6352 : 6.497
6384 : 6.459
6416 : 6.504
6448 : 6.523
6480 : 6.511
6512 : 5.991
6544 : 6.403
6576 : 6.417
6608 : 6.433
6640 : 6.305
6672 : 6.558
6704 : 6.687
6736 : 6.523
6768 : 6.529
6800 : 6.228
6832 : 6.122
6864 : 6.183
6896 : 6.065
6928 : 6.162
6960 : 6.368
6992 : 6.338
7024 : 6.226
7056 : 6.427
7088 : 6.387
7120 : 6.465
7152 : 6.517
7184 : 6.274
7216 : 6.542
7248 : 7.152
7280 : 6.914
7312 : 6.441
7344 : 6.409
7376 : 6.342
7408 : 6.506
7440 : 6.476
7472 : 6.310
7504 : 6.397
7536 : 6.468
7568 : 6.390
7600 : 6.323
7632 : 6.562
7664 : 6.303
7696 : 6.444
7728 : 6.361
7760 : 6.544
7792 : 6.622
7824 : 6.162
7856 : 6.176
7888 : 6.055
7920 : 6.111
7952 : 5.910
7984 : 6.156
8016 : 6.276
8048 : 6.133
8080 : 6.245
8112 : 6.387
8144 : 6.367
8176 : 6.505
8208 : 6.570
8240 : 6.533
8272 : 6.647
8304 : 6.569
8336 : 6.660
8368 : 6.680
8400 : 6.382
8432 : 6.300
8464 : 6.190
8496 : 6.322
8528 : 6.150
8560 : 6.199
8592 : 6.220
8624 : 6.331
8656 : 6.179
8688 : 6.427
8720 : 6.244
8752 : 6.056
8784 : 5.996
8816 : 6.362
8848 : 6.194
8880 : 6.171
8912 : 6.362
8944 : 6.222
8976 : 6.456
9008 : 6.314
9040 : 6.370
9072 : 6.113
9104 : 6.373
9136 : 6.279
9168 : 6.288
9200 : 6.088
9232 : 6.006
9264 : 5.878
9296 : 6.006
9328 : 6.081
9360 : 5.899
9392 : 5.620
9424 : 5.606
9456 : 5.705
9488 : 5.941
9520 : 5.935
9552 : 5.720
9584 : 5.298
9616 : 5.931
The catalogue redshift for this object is 0.105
